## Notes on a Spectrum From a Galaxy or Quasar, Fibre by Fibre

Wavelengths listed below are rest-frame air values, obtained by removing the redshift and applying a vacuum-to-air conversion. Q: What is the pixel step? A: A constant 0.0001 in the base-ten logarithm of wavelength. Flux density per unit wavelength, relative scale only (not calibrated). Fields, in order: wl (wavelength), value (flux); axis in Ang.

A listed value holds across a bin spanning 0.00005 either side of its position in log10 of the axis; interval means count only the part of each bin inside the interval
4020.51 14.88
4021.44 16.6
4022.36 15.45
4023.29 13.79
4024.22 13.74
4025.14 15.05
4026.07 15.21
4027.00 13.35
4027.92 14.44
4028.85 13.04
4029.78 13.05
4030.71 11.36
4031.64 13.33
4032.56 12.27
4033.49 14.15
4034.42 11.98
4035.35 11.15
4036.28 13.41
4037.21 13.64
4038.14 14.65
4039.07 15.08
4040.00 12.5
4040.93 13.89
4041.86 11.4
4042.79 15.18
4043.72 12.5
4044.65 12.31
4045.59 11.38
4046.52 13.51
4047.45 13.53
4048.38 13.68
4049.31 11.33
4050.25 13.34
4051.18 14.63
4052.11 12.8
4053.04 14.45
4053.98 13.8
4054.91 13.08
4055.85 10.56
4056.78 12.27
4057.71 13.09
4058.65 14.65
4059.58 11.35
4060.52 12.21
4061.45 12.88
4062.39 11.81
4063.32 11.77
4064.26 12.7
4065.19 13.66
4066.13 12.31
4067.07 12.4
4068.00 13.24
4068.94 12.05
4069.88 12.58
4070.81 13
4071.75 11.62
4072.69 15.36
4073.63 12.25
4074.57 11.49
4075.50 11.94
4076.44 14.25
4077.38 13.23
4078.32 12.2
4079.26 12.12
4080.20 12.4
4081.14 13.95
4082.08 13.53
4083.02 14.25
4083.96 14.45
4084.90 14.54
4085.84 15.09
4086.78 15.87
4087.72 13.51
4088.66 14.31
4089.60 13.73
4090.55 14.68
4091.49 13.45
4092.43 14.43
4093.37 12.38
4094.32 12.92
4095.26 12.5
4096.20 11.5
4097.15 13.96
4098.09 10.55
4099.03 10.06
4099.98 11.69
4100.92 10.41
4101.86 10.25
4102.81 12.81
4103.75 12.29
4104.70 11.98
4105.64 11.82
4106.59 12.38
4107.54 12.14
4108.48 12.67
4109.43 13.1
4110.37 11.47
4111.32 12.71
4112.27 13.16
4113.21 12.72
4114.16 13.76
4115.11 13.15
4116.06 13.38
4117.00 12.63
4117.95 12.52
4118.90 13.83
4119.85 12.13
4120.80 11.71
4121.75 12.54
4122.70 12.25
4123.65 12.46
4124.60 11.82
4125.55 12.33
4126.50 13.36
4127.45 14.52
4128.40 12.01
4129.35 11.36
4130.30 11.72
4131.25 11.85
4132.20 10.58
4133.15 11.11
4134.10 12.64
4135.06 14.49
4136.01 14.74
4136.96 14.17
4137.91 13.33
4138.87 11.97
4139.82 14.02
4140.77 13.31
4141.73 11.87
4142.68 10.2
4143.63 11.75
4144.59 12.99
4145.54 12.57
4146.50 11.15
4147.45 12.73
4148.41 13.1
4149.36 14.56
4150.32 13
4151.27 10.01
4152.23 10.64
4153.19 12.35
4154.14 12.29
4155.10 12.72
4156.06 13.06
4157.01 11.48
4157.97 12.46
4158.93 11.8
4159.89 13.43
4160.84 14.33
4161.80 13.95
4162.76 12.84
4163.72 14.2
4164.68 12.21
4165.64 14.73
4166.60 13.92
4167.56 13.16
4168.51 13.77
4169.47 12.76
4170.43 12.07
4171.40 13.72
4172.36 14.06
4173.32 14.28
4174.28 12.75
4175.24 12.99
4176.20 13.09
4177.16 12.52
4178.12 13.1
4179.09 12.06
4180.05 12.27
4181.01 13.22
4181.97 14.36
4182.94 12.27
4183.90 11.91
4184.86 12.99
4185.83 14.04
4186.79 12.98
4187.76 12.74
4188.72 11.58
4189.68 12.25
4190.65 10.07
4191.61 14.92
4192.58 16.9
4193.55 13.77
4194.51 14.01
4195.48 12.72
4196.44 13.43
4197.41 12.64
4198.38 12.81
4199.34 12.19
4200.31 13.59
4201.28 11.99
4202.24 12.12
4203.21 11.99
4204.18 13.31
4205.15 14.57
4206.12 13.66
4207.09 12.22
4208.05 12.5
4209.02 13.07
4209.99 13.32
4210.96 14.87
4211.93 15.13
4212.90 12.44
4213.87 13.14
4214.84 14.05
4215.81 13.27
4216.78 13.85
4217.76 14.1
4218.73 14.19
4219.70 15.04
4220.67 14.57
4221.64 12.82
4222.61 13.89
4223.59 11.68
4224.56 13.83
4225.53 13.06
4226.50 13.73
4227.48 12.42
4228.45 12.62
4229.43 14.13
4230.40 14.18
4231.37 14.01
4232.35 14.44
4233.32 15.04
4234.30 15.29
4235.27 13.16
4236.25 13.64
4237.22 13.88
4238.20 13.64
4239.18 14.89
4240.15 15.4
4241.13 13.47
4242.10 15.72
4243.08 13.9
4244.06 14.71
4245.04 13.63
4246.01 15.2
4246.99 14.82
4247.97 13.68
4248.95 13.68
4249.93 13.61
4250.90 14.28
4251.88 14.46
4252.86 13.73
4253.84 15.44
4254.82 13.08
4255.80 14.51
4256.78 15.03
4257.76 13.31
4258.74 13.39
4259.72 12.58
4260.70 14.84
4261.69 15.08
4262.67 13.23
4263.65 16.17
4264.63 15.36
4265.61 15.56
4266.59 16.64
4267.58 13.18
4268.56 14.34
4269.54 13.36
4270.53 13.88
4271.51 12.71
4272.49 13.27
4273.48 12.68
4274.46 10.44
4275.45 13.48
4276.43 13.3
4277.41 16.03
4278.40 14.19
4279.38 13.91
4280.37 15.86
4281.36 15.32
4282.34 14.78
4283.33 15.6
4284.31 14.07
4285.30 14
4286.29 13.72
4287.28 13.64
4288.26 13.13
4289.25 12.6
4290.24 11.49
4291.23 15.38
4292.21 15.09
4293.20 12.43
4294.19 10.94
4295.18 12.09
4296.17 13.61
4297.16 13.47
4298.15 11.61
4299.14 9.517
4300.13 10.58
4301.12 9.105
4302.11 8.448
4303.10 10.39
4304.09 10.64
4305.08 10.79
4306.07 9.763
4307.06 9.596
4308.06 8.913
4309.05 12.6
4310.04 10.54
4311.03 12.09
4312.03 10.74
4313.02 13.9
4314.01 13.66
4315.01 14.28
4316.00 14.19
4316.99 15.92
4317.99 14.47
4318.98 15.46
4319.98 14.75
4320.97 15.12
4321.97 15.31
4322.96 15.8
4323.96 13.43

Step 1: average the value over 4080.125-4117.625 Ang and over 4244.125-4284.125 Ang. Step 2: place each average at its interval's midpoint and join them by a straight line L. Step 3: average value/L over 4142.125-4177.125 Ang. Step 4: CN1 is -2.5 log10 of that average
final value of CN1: 0.048 mag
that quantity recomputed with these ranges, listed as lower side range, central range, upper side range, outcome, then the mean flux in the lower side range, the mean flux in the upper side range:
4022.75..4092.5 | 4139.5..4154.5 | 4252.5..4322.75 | 0.08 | 13.2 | 13.3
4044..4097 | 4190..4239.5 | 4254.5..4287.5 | 0.02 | 13.1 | 14.1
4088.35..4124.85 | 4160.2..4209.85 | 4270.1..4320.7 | -0.04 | 12.5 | 12.8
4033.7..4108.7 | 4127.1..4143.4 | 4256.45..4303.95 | 0.04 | 12.9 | 13.4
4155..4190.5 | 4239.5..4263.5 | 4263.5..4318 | -0.10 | 13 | 13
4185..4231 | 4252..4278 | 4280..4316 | -0.11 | 13.3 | 12.4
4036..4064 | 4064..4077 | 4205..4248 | 0.03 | 13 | 13.9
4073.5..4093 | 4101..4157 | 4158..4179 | 0.08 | 13.6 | 13.3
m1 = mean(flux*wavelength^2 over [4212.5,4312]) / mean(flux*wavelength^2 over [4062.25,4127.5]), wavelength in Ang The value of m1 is 1.1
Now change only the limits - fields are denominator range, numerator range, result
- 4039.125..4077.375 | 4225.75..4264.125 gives 1.20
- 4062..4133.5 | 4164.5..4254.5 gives 1.13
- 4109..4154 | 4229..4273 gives 1.20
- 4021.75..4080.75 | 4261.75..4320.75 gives 1.13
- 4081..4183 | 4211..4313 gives 1.11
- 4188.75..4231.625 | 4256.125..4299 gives 1.07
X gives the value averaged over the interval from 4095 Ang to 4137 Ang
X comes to 12.4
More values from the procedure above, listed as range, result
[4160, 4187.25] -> 13.2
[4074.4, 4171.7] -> 12.8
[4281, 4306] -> 12.4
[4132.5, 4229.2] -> 13.1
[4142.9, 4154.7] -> 12.2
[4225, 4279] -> 14.1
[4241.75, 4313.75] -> 13.2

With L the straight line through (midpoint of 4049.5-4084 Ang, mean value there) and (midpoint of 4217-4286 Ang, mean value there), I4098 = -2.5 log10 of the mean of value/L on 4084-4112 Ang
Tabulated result 0.03 mag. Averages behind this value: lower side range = 12.9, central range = 12.8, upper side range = 14.1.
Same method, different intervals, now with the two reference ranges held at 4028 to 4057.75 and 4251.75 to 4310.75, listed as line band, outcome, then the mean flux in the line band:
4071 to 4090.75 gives -0.040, 13.5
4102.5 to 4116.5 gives 0.035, 12.6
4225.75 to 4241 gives -0.073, 14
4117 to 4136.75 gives 0.045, 12.5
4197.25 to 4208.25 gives 0.022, 12.8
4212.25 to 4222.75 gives -0.057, 13.8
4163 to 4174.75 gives -0.032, 13.5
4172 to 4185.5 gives 0.006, 13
